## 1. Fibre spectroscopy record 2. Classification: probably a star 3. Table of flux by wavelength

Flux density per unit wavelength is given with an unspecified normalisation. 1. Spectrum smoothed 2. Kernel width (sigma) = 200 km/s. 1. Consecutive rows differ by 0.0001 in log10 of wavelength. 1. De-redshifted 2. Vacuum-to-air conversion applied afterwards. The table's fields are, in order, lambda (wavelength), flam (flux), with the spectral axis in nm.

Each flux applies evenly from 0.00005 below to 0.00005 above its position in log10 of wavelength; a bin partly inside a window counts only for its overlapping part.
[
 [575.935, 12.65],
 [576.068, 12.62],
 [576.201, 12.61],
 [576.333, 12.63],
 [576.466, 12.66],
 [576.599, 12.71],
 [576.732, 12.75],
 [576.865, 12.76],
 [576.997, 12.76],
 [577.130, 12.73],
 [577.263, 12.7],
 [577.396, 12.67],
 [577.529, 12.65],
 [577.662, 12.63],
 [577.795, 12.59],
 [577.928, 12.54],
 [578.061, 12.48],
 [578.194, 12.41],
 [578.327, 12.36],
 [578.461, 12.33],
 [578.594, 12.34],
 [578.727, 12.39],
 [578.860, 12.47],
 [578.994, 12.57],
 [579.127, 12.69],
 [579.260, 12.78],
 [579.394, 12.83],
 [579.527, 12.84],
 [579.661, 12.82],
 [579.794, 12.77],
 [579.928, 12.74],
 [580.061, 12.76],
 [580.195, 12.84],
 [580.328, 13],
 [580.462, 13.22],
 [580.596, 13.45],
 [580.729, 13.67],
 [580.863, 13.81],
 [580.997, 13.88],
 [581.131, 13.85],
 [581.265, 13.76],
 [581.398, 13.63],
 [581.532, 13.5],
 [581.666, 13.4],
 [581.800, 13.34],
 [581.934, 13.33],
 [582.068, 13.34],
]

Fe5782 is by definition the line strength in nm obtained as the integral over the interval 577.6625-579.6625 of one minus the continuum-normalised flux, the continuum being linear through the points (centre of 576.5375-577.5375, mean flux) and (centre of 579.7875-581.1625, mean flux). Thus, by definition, 0.07 nm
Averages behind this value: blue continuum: 12.7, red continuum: 13.3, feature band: 12.6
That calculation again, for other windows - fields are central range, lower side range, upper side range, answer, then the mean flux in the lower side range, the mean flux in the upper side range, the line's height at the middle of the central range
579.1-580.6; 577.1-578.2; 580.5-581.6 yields 0.05 nm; 12.6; 13.7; 13.3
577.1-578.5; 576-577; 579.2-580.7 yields 0.02 nm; 12.7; 12.9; 12.8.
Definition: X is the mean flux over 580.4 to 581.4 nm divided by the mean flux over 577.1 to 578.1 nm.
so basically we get 1.08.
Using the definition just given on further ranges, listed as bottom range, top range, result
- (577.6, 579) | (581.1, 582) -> 1.09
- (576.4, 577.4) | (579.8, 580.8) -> 1.03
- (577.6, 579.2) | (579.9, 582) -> 1.07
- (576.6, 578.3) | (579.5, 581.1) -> 1.04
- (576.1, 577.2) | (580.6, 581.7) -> 1.08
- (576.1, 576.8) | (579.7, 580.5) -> 1.02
